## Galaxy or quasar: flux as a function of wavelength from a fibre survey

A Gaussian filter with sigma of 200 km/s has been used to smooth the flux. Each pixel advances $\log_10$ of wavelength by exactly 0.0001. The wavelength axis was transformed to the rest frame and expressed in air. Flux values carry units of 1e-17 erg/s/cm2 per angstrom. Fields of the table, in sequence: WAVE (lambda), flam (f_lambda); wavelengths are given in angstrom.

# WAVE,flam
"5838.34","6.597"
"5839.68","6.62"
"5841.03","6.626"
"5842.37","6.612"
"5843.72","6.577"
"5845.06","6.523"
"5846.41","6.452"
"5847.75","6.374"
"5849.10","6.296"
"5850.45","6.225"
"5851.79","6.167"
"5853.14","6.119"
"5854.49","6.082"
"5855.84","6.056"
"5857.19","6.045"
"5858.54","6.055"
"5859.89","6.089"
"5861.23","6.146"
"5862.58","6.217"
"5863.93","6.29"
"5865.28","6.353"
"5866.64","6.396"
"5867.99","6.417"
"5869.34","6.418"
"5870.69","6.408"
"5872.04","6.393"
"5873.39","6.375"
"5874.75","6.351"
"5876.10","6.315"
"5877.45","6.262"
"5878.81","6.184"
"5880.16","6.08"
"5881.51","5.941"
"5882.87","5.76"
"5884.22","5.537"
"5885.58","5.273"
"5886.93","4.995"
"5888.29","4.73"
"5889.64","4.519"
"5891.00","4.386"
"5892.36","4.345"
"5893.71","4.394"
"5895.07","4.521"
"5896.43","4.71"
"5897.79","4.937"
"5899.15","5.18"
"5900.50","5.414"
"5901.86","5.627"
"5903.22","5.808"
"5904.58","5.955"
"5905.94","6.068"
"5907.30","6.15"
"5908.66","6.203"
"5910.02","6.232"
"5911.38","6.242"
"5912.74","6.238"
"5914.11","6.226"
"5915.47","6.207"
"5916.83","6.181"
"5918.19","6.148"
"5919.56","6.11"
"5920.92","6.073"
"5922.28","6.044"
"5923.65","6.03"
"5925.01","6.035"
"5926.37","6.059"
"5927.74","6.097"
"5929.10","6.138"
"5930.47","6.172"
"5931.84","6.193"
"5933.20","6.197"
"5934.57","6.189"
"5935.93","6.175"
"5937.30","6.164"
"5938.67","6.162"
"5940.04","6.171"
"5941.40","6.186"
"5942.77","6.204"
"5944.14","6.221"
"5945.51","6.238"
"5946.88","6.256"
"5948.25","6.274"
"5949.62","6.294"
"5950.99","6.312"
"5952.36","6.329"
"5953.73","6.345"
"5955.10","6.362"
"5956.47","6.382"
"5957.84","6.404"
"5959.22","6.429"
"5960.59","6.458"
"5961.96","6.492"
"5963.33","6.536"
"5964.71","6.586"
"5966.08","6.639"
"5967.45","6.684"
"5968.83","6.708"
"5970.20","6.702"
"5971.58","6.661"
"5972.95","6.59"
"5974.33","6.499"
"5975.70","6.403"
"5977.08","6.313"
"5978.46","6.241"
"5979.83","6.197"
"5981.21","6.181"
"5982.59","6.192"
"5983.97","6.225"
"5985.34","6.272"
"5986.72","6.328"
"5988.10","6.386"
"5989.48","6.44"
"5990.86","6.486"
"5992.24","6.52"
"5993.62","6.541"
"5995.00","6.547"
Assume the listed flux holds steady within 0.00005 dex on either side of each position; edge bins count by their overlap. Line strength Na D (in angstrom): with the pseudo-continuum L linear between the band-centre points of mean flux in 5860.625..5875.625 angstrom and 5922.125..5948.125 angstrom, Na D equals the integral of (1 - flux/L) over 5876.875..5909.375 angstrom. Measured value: 4.66 angstrom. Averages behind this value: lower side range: 6.34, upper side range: 6.16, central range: 5.37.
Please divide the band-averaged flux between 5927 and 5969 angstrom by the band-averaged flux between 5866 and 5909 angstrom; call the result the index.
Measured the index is 1.12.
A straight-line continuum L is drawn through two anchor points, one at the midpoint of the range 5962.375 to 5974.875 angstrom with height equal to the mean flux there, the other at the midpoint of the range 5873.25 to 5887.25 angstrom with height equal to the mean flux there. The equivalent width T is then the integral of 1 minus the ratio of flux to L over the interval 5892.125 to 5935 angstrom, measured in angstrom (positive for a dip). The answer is 2.5 angstrom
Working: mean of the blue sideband 5.92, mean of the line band 5.83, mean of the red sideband 6.62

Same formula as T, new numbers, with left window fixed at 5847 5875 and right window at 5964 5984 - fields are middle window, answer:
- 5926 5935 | 0.3 angstrom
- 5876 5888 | 1.0 angstrom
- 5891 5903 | 2.7 angstrom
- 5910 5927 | 0.6 angstrom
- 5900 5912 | 0.7 angstrom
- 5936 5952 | 0.4 angstrom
